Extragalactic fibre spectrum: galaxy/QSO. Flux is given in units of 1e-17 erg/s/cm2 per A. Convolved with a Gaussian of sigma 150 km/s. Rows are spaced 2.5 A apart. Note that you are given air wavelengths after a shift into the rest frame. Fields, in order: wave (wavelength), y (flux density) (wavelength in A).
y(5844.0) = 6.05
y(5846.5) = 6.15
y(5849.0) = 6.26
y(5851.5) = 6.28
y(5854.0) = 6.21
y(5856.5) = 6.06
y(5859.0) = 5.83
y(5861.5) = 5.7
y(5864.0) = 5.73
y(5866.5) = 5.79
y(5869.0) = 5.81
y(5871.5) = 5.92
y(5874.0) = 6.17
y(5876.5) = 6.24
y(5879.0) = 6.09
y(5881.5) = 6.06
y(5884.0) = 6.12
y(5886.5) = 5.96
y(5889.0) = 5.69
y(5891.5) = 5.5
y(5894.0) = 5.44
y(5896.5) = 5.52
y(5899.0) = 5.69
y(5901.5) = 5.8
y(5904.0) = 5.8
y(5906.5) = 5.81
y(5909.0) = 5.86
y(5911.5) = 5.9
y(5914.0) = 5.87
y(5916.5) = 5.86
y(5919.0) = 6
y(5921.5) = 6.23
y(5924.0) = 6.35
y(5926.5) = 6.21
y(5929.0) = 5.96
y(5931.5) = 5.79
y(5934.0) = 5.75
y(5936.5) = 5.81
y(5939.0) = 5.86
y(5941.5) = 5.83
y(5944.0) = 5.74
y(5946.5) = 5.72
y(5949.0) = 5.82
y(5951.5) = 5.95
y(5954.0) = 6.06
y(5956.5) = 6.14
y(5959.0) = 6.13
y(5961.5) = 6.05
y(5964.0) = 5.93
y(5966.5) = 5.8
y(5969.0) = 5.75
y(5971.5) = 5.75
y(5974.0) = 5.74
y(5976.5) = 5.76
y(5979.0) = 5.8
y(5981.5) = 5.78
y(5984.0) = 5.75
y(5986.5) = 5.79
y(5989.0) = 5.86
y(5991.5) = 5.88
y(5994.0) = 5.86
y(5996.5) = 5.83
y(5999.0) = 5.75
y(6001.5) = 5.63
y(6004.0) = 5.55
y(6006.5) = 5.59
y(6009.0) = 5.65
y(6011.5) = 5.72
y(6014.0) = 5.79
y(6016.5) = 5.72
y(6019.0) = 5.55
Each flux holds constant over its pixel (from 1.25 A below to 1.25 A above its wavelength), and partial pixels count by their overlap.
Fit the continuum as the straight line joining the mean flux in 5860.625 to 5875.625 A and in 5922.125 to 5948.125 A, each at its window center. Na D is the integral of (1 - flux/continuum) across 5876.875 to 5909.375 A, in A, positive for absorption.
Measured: 0.4 A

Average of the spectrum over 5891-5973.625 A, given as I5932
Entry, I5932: 5.87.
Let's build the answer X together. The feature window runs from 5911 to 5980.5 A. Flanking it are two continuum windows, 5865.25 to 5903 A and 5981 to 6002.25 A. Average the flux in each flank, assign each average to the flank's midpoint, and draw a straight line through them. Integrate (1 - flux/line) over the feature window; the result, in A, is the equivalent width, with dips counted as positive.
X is -1.1 A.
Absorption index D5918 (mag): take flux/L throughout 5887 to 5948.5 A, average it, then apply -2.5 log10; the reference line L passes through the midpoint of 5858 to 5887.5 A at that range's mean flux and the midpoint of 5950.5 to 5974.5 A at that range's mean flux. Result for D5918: 0.02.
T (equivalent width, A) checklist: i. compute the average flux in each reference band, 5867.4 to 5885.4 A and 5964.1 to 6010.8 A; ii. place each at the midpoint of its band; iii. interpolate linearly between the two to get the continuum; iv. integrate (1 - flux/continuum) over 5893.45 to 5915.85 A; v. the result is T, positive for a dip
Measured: 0.8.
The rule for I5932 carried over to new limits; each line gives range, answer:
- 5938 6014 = 5.82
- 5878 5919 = 5.81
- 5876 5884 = 6.12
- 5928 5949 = 5.81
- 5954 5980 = 5.89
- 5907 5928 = 6.03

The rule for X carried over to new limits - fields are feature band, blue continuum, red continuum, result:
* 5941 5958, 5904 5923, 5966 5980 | -0.2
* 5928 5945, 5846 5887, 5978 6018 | 0.2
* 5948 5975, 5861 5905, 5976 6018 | -0.7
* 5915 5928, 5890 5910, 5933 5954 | -0.8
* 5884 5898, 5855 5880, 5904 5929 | 0.7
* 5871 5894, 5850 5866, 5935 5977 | 0.0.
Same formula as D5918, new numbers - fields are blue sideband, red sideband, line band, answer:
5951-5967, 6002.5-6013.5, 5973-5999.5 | 0.00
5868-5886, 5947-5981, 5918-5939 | -0.01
